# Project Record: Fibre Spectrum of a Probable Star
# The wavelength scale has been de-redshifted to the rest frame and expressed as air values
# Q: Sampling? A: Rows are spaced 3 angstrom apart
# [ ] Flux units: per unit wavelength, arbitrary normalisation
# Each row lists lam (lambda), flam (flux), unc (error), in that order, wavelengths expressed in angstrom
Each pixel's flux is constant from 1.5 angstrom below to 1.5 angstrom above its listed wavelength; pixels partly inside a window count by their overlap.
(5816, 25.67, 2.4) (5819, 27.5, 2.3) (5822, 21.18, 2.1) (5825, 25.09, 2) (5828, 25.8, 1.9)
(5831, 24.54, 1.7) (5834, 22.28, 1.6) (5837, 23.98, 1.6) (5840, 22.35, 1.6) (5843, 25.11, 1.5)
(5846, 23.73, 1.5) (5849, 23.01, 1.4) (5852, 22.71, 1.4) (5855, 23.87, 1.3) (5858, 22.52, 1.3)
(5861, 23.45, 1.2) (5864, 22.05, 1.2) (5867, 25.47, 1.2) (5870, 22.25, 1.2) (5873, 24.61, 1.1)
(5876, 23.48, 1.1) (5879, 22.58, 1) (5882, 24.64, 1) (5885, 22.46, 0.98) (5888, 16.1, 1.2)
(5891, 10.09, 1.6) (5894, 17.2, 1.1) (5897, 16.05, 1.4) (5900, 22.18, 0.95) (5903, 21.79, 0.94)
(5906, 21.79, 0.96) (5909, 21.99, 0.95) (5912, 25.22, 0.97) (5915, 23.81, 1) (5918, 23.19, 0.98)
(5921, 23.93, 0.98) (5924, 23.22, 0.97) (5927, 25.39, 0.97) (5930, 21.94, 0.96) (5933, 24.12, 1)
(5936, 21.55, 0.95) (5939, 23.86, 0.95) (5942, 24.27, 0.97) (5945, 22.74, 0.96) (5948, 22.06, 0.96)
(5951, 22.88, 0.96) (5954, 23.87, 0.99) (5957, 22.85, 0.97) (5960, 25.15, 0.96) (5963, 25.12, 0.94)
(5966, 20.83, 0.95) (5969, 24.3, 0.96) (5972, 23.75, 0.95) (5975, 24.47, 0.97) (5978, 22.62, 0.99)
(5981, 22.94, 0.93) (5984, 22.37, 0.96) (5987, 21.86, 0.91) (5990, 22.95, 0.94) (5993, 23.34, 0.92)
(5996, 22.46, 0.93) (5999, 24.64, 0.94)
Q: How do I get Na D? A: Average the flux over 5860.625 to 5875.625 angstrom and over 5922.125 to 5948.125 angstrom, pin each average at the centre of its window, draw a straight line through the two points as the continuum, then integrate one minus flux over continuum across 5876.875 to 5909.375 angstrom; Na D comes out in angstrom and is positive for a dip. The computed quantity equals 5.21 angstrom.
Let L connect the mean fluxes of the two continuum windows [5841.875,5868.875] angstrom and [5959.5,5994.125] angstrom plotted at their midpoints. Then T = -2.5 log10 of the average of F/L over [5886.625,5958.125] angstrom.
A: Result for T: 0.077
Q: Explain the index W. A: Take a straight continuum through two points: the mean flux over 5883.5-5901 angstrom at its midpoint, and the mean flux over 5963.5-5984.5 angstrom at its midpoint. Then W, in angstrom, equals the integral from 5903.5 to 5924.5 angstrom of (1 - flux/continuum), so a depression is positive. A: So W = -4.97 angstrom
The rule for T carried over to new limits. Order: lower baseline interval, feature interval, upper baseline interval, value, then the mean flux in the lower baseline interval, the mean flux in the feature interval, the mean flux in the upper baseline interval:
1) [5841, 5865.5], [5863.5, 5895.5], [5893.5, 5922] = 0.08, 23.3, 21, 21.8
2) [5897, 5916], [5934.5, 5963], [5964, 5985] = -0.03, 22.2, 23.3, 23.1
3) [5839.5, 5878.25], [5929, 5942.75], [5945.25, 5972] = 0.01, 23.4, 23.1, 23.4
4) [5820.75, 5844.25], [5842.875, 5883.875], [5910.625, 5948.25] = 0.01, 23.8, 23.5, 23.5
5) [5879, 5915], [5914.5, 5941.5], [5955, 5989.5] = -0.10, 20.2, 23.5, 23.3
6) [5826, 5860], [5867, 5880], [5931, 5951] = 0.00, 23.6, 23.5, 23.1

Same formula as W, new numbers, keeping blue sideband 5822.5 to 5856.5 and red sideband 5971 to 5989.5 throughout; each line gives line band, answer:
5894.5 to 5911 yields 1.9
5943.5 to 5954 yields 0.2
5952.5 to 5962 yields -0.4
